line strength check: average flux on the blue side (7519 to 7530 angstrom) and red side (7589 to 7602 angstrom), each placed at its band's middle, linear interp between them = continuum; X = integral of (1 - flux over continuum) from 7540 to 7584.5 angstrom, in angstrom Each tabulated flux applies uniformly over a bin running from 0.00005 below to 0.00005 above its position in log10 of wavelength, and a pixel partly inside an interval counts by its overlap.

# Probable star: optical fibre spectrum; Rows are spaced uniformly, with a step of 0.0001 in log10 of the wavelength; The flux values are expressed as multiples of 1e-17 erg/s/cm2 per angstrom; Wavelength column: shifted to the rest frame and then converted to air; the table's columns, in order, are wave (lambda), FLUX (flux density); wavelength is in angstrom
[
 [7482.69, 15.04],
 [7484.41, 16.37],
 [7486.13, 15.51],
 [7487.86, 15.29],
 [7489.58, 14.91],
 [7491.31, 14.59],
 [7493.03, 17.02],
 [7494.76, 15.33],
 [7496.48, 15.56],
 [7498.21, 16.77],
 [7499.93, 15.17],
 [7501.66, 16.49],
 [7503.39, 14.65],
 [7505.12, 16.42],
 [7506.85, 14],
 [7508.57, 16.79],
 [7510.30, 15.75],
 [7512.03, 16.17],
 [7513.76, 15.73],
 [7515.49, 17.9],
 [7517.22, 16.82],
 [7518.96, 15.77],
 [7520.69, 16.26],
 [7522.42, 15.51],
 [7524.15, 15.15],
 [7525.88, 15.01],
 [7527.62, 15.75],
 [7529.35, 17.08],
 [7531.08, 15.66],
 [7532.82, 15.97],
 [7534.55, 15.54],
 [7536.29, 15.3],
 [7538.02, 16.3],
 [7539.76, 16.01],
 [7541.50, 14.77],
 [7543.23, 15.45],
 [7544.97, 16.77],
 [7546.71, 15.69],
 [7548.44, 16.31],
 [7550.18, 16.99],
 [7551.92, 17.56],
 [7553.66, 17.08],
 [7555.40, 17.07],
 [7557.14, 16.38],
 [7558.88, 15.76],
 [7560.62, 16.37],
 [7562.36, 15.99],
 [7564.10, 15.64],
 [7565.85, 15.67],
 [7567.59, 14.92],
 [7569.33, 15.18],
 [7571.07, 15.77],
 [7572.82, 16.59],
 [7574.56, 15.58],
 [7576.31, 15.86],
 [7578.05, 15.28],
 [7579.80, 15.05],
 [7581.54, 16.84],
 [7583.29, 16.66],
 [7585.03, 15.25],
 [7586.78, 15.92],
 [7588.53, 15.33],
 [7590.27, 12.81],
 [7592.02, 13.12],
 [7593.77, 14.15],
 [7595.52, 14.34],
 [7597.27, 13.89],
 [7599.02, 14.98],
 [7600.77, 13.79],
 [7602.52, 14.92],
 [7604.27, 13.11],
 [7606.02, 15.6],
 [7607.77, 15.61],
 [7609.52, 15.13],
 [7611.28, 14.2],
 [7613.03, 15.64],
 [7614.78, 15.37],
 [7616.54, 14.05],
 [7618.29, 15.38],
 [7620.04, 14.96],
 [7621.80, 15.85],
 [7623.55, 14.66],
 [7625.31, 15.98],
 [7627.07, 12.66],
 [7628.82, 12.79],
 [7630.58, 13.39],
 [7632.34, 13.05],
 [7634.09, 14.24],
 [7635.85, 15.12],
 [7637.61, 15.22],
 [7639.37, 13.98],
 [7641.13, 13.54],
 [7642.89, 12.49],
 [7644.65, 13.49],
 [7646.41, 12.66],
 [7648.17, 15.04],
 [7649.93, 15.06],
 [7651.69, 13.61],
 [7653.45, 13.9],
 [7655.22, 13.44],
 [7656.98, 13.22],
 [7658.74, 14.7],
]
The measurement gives -3.7 angstrom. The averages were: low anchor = 15.8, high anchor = 13.9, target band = 16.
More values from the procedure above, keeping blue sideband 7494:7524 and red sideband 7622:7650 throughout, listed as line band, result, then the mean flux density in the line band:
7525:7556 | -1.4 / 16.1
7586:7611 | 0.1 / 14.5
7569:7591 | -1.1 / 15.6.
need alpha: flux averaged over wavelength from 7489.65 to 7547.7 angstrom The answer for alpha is 15.8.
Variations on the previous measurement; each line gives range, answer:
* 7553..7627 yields 15.2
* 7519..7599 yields 15.7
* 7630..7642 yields 14.1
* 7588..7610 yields 14.3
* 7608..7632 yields 14.6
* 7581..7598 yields 14.8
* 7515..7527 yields 16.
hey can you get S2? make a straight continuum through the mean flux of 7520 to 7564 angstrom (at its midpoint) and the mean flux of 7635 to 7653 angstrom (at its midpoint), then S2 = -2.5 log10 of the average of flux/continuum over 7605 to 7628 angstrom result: -0.031 mag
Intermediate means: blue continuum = 16.1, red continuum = 14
